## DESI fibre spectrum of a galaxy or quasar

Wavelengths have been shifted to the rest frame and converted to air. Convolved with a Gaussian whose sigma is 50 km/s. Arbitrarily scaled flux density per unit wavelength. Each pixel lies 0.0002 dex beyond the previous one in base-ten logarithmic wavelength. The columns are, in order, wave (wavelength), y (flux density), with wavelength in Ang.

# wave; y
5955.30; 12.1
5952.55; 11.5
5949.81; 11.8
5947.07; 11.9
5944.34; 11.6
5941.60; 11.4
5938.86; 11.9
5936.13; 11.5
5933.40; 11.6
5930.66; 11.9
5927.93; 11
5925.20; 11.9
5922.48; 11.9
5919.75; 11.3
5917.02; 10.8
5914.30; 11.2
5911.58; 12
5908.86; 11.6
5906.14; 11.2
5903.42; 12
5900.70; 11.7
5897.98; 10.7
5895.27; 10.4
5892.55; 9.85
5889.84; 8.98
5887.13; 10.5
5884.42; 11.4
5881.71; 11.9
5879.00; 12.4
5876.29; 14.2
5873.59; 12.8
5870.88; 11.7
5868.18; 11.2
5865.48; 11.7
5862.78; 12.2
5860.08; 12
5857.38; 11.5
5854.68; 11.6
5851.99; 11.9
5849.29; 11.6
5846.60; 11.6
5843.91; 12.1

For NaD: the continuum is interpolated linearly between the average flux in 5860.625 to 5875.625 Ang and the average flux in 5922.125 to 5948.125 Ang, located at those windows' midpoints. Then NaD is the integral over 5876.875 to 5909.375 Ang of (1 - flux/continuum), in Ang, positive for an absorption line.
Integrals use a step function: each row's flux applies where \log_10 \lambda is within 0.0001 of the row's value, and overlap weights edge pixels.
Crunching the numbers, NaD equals 2.1 Ang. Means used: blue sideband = 12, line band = 11.1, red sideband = 11.7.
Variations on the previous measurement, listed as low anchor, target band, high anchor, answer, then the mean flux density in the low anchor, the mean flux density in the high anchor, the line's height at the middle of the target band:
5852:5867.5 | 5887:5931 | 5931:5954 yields 2.2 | 11.8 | 11.7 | 11.7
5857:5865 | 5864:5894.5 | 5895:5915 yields 0.6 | 11.9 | 11.4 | 11.7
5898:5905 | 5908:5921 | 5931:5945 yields 0.3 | 11.6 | 11.6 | 11.6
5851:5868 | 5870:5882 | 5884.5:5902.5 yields -1.7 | 11.8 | 10.5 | 11.1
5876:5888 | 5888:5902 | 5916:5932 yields 1.7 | 11.9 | 11.5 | 11.8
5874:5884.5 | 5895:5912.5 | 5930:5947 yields 1.2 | 12.6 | 11.7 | 12.2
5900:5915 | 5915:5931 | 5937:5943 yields 0.3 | 11.6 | 11.6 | 11.6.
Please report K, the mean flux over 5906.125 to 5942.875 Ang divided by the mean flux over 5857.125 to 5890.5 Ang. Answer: 1.0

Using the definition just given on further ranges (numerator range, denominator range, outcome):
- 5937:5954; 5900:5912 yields 1.00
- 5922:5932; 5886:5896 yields 1.18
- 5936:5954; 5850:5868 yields 0.99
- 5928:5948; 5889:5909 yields 1.08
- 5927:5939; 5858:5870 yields 0.98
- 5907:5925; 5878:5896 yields 1.07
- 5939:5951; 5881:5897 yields 1.12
